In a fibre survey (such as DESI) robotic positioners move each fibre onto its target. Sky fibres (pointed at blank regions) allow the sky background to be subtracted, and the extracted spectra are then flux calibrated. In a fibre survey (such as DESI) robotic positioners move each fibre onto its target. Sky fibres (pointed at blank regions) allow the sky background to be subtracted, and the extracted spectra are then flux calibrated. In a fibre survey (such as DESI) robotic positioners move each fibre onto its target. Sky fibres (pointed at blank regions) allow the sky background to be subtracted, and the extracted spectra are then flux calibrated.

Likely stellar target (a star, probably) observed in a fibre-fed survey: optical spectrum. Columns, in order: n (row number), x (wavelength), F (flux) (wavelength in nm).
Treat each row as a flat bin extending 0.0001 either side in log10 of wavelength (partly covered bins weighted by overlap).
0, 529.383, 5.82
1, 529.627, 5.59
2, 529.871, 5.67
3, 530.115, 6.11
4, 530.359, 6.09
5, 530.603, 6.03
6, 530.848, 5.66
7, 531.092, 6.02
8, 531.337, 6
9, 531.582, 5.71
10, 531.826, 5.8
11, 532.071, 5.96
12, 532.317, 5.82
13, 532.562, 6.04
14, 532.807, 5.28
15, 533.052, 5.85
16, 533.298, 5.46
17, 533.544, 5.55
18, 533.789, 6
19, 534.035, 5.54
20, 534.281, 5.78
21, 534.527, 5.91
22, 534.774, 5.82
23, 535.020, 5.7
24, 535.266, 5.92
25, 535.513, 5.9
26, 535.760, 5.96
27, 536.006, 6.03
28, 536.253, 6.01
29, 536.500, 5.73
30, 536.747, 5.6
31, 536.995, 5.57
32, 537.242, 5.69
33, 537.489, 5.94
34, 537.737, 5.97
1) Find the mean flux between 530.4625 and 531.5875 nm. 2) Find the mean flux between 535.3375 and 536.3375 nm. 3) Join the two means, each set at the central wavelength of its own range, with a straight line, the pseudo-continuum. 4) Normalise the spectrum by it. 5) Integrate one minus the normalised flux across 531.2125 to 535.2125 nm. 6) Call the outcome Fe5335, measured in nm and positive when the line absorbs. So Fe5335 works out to 0.11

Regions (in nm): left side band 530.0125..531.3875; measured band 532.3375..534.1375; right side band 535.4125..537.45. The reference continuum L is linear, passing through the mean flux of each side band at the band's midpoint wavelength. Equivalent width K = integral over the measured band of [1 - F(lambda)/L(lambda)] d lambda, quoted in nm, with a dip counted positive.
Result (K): 0.07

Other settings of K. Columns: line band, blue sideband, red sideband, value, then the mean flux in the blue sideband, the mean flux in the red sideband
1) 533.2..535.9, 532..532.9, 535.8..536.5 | 0.05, 5.78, 5.97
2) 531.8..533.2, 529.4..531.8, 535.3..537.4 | 0.02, 5.87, 5.82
